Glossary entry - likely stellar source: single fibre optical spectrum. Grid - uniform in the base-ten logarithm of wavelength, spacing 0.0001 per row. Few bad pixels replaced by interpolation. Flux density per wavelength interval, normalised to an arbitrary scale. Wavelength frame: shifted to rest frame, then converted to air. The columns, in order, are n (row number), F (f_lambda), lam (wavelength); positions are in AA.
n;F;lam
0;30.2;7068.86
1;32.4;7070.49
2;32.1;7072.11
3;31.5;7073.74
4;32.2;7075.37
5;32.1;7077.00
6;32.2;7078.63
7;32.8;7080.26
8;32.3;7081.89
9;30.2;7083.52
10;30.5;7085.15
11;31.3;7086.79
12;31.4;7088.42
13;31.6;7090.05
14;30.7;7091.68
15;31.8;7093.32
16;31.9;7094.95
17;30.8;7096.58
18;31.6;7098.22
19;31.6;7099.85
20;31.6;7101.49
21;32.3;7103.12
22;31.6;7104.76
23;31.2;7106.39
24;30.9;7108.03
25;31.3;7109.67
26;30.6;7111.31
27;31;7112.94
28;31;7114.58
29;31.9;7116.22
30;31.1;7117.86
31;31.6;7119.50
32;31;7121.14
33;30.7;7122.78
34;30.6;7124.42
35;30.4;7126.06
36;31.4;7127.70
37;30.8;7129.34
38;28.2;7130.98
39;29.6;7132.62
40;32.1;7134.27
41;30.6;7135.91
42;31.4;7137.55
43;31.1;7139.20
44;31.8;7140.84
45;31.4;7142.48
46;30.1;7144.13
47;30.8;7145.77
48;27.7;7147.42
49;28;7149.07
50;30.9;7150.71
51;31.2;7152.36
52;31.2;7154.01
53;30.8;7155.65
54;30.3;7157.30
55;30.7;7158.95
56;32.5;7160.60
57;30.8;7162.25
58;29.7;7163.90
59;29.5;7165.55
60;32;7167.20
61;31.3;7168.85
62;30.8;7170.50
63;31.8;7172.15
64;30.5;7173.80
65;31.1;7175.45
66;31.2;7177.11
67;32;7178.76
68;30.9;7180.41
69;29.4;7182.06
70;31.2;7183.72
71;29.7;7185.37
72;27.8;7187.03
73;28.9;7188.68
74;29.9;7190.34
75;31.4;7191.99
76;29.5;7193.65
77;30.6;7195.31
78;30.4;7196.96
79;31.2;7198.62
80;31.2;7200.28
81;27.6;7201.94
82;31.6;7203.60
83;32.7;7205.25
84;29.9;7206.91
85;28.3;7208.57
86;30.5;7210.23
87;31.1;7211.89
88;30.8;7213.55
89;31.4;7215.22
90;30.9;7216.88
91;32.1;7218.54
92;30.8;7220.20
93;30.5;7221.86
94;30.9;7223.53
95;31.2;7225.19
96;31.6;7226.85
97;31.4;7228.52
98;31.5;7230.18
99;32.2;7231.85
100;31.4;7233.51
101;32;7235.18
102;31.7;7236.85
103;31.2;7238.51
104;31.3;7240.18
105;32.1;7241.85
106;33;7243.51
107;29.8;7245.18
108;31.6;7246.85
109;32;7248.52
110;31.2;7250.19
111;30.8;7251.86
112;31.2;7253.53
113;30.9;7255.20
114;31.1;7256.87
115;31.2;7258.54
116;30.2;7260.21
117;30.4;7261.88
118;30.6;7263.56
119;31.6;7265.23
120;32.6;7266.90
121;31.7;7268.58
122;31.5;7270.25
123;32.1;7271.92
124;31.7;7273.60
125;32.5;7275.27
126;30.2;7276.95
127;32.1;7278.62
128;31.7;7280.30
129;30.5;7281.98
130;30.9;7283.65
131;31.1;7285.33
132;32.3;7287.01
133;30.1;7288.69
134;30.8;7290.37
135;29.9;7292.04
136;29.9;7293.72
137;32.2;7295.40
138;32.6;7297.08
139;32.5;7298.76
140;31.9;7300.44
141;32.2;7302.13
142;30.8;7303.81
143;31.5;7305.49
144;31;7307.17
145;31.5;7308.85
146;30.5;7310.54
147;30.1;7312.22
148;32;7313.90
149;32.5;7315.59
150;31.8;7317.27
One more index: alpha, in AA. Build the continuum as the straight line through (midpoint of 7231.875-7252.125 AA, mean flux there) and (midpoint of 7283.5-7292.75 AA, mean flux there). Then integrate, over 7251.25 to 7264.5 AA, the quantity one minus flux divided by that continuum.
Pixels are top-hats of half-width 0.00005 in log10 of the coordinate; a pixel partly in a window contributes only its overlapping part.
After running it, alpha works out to 0.2 AA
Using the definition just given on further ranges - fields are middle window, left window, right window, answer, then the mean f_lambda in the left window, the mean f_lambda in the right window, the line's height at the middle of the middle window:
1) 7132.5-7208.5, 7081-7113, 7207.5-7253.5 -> 1.70 AA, 31.3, 31.2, 31.3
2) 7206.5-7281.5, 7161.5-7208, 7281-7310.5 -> -0.85 AA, 30.5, 31.3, 30.9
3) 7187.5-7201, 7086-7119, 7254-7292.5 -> 0.42 AA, 31.4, 31.2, 31.3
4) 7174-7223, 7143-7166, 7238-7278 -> 0.41 AA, 30.3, 31.4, 30.8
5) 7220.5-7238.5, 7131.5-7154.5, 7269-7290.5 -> -0.20 AA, 30.5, 31.4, 31.1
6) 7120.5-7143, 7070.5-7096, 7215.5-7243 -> 0.58 AA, 31.7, 31.5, 31.6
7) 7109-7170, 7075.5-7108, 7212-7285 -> 1.46 AA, 31.5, 31.3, 31.5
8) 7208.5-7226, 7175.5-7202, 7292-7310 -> -0.17 AA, 30.3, 31.5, 30.6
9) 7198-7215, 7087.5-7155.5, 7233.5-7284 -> 0.38 AA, 30.9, 31.4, 31.2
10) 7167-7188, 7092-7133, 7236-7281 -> 0.35 AA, 31.1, 31.4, 31.2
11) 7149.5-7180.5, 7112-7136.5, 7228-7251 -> 0.11 AA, 30.8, 31.6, 31.1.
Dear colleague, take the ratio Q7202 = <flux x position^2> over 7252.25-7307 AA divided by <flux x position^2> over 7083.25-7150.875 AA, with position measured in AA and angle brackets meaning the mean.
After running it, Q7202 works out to 1.1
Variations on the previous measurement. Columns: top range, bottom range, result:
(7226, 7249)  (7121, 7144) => 1.06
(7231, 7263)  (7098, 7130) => 1.04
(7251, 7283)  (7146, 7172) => 1.06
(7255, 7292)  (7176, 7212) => 1.05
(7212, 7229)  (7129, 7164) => 1.04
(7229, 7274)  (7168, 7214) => 1.05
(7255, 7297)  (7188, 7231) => 1.04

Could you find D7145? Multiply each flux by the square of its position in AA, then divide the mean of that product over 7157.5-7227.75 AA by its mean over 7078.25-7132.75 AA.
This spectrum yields 1.0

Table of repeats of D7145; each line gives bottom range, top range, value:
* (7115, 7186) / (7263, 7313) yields 1.06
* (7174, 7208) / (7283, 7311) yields 1.06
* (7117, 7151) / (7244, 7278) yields 1.06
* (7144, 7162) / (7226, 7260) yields 1.06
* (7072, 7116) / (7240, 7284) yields 1.04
